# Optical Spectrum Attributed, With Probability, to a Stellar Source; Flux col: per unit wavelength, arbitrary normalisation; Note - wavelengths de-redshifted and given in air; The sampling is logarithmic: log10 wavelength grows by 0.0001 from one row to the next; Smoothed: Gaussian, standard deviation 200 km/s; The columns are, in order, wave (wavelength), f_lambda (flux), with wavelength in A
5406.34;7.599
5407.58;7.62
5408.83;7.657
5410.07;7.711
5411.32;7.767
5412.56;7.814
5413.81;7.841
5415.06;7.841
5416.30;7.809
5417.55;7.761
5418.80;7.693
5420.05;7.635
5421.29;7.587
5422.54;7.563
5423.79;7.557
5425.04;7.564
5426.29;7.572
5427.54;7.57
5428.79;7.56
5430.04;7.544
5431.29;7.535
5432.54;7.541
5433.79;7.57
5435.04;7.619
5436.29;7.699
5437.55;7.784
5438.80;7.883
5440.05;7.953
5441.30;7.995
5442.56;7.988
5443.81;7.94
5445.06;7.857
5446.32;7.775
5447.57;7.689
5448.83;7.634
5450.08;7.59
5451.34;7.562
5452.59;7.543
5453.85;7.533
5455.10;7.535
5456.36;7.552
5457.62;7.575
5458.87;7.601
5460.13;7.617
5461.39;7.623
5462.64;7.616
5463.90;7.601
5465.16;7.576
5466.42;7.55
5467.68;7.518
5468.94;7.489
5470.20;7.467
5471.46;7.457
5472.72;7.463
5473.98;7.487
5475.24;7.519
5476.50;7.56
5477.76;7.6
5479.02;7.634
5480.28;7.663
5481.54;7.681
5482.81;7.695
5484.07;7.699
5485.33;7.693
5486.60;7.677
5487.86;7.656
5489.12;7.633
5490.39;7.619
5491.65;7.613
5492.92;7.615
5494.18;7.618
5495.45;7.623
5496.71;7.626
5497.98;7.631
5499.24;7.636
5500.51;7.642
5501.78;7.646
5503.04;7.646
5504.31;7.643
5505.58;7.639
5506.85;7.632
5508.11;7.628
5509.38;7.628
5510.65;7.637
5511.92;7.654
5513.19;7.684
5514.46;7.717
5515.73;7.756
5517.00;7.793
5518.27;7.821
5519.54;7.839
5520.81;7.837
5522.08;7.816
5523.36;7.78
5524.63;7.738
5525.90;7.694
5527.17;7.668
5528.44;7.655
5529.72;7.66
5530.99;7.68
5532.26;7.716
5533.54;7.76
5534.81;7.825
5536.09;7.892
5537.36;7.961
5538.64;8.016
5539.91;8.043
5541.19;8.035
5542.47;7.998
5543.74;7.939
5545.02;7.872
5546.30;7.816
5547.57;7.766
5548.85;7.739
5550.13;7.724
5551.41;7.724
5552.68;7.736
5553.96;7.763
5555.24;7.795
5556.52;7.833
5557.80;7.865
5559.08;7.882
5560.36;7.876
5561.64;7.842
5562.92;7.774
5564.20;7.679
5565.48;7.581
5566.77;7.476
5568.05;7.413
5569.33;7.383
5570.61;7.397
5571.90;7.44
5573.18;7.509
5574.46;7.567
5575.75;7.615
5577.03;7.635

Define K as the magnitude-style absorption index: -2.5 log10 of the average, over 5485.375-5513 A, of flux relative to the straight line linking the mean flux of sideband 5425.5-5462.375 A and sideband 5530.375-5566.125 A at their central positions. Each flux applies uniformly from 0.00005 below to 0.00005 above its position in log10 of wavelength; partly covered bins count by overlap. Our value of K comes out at 0.02 mag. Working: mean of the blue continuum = 7.67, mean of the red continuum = 7.83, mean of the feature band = 7.64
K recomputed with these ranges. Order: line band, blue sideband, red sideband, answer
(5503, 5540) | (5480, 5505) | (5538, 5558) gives 0.00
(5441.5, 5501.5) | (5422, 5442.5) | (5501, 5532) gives 0.01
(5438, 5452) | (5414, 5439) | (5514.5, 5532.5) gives -0.02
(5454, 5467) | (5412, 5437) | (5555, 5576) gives 0.01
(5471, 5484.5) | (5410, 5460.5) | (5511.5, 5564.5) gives 0.02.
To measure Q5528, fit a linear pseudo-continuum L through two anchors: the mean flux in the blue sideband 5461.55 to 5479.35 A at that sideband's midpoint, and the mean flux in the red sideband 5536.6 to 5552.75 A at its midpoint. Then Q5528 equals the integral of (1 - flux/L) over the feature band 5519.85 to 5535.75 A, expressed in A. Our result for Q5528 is 0.1 A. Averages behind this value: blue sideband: 7.54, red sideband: 7.88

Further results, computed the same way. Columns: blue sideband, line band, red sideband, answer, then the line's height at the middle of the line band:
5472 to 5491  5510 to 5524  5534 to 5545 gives 0.1 A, 7.82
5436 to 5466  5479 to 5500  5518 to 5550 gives 0.3 A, 7.75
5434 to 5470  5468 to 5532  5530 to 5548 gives 1.1 A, 7.79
